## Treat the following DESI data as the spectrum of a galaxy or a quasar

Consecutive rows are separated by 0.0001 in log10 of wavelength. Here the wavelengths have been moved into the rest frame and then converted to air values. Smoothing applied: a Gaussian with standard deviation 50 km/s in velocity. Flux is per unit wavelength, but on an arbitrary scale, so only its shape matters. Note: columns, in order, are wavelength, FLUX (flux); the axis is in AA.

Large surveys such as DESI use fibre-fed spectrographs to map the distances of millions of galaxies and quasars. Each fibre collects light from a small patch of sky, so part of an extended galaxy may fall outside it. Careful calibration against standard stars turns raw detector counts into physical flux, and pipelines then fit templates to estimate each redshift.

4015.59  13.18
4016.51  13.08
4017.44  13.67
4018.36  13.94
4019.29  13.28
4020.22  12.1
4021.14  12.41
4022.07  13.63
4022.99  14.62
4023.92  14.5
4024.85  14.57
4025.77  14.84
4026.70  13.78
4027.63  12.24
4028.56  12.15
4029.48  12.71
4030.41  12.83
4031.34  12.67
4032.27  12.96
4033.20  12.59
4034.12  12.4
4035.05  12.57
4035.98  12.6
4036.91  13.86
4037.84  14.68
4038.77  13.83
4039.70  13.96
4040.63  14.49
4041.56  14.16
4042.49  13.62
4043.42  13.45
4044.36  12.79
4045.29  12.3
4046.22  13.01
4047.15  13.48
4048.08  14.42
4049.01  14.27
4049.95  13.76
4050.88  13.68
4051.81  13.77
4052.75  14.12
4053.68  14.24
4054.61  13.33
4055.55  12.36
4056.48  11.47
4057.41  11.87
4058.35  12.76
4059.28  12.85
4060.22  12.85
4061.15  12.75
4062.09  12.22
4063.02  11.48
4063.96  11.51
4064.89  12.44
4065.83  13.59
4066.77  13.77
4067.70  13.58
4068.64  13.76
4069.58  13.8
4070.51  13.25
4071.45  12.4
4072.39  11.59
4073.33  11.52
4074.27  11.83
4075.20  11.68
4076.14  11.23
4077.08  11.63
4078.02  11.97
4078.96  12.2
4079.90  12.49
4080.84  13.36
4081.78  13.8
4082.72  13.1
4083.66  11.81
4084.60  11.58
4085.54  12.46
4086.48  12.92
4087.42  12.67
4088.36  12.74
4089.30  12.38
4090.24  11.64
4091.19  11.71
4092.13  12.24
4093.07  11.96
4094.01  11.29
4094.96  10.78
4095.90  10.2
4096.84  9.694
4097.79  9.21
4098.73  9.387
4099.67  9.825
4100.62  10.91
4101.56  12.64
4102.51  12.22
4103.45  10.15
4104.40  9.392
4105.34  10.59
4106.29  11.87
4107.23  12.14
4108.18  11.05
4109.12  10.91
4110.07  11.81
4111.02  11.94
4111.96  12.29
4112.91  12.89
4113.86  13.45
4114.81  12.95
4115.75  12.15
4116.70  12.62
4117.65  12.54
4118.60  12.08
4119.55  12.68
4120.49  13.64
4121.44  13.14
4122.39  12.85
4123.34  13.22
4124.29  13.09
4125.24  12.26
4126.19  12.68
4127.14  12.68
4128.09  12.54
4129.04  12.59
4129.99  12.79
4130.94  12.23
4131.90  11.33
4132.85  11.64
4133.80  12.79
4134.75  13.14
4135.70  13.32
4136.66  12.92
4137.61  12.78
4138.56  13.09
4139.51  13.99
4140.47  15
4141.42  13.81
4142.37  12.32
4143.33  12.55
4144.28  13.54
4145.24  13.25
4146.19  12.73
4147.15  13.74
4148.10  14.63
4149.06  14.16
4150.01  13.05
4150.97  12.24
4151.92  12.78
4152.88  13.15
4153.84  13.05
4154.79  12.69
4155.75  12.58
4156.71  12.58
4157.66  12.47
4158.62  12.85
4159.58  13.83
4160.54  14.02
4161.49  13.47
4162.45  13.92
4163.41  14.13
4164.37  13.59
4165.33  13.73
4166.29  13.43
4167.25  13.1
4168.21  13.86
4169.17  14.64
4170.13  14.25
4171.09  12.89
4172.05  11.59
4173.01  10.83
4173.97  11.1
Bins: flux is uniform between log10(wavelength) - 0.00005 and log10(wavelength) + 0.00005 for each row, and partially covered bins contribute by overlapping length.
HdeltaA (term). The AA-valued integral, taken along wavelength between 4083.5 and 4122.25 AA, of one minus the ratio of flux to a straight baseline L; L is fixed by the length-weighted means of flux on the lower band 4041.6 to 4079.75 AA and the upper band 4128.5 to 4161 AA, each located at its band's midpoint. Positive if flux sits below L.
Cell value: 3.6 AA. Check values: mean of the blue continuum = 12.8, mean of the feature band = 11.7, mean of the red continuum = 13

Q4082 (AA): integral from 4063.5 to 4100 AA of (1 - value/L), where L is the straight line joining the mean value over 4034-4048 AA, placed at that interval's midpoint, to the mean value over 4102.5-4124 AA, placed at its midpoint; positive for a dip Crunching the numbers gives 1.96 AA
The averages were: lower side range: 13.5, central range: 12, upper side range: 12.1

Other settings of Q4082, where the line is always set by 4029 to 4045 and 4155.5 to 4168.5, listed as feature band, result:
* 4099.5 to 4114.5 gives 2.02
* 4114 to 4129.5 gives 0.72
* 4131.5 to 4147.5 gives 0.39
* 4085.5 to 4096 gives 1.09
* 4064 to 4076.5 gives 0.66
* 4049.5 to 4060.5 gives 0.18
